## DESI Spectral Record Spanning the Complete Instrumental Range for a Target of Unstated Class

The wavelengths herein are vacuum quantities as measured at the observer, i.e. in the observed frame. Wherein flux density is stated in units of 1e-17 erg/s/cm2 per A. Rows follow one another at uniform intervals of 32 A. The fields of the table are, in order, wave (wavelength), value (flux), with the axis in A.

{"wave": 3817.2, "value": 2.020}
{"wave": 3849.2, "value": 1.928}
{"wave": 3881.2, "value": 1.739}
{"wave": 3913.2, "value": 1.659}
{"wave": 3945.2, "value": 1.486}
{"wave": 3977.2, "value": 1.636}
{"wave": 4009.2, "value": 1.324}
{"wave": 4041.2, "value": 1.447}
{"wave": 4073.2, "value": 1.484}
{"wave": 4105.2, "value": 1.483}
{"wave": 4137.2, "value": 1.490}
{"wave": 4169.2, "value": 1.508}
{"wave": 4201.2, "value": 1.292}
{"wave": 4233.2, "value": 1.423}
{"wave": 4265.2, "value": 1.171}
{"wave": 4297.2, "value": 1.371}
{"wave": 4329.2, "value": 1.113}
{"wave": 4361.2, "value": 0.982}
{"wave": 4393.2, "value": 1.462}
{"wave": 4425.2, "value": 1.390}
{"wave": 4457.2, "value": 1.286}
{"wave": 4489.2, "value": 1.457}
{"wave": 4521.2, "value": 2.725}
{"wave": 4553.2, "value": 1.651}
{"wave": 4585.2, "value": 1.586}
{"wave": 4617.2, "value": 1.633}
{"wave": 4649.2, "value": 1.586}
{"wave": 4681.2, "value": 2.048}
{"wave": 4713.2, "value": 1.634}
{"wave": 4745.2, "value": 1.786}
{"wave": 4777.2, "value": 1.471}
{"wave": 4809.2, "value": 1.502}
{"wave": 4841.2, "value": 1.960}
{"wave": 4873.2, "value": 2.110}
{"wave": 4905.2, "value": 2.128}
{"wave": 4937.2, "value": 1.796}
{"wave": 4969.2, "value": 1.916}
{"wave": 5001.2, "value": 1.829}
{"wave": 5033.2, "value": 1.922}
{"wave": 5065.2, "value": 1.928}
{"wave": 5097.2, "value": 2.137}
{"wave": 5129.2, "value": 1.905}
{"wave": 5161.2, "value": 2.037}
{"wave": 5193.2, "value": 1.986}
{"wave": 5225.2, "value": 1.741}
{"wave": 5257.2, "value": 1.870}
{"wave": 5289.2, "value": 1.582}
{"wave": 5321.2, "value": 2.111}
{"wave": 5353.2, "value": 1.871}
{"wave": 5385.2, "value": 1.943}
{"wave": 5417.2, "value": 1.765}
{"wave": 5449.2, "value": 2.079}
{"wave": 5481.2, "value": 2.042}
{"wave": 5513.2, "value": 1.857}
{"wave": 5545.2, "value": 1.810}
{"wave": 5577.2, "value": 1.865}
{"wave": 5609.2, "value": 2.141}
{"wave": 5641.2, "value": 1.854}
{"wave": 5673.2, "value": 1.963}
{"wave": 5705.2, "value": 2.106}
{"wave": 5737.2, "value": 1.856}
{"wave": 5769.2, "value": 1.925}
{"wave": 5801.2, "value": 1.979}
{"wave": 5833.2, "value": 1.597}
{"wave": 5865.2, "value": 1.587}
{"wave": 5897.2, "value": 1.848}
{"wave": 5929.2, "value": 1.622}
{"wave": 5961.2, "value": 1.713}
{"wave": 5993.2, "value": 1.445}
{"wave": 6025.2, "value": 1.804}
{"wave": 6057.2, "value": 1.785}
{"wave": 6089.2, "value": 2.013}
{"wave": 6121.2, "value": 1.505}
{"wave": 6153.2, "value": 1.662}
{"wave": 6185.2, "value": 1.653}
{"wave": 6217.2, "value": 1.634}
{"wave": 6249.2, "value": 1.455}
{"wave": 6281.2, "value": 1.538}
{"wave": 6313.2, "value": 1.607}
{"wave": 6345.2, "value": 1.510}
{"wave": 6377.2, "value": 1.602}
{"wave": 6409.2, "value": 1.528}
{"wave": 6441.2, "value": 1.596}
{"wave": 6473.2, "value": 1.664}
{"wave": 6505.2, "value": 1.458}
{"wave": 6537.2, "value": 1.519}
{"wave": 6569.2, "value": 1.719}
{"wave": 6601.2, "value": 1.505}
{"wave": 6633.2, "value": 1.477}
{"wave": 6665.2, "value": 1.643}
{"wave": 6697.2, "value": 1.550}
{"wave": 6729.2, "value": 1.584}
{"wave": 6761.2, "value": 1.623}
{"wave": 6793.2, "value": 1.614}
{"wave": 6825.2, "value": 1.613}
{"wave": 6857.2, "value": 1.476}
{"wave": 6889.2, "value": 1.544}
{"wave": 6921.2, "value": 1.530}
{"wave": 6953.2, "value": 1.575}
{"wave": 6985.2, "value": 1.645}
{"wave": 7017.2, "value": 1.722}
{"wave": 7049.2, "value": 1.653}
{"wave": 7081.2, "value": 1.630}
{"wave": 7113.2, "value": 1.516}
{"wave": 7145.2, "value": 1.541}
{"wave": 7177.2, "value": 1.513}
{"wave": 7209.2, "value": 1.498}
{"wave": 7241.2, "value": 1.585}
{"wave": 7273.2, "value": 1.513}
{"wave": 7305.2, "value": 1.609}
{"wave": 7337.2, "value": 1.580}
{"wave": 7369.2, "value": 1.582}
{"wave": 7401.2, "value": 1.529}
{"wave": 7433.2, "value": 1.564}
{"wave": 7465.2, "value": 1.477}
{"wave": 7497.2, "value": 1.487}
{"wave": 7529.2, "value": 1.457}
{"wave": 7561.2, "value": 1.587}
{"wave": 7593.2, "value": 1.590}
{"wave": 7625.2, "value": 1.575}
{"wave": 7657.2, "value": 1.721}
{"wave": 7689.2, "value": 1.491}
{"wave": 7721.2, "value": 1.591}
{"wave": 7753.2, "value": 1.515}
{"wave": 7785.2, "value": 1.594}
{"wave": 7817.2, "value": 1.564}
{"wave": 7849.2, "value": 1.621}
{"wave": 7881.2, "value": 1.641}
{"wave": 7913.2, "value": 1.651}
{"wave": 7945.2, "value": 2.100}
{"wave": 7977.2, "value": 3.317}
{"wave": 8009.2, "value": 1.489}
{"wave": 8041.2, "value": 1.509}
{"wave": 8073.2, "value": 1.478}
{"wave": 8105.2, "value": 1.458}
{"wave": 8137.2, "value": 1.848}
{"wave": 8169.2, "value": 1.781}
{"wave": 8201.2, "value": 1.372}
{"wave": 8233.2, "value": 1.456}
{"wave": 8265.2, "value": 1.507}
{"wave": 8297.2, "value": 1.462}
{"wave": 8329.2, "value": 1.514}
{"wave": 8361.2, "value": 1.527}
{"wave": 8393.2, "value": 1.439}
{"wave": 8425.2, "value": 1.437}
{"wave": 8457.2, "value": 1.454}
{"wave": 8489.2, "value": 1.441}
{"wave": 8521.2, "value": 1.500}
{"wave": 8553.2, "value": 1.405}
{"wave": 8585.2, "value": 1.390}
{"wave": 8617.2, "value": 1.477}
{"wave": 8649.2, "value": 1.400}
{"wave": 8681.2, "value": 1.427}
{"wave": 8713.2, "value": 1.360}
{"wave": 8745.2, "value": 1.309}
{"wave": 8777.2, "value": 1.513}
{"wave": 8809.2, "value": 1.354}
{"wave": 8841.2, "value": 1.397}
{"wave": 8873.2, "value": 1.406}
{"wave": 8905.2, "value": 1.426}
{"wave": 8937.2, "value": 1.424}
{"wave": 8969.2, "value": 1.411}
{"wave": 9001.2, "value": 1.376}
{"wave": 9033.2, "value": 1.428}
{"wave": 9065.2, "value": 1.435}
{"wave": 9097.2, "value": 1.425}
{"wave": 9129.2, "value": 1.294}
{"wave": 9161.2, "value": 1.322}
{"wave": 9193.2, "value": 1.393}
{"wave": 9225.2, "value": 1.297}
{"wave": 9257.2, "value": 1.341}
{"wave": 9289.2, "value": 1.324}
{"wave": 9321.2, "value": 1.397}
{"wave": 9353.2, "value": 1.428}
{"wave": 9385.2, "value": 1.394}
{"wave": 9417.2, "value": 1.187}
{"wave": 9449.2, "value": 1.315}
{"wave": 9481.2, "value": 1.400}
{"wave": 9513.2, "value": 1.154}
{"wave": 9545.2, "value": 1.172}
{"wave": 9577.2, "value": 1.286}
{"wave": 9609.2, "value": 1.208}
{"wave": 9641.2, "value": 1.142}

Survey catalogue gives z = 0.21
